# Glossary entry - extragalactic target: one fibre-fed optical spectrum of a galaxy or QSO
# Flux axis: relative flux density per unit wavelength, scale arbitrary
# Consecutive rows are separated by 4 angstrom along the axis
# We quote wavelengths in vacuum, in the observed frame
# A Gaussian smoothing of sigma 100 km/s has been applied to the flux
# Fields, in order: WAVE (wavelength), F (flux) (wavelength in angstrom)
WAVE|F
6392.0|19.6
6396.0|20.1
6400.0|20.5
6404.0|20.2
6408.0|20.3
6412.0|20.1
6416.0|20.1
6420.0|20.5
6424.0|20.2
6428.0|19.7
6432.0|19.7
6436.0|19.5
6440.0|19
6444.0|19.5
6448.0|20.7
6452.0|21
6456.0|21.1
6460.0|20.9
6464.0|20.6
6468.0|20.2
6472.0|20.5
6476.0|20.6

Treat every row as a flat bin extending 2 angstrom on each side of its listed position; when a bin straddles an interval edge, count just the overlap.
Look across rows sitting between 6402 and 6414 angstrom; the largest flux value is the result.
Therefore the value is 20.3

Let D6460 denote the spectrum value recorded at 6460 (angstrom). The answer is 20.9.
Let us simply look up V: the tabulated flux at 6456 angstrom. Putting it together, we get 21.1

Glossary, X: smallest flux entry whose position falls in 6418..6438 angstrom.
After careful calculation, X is 19.5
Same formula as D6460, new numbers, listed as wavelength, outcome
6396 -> 20.1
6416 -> 20.1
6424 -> 20.2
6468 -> 20.2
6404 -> 20.2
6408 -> 20.3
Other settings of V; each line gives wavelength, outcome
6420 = 20.5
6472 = 20.5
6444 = 19.5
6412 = 20.1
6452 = 21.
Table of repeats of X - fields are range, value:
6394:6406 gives 20.1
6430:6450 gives 19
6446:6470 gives 20.2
